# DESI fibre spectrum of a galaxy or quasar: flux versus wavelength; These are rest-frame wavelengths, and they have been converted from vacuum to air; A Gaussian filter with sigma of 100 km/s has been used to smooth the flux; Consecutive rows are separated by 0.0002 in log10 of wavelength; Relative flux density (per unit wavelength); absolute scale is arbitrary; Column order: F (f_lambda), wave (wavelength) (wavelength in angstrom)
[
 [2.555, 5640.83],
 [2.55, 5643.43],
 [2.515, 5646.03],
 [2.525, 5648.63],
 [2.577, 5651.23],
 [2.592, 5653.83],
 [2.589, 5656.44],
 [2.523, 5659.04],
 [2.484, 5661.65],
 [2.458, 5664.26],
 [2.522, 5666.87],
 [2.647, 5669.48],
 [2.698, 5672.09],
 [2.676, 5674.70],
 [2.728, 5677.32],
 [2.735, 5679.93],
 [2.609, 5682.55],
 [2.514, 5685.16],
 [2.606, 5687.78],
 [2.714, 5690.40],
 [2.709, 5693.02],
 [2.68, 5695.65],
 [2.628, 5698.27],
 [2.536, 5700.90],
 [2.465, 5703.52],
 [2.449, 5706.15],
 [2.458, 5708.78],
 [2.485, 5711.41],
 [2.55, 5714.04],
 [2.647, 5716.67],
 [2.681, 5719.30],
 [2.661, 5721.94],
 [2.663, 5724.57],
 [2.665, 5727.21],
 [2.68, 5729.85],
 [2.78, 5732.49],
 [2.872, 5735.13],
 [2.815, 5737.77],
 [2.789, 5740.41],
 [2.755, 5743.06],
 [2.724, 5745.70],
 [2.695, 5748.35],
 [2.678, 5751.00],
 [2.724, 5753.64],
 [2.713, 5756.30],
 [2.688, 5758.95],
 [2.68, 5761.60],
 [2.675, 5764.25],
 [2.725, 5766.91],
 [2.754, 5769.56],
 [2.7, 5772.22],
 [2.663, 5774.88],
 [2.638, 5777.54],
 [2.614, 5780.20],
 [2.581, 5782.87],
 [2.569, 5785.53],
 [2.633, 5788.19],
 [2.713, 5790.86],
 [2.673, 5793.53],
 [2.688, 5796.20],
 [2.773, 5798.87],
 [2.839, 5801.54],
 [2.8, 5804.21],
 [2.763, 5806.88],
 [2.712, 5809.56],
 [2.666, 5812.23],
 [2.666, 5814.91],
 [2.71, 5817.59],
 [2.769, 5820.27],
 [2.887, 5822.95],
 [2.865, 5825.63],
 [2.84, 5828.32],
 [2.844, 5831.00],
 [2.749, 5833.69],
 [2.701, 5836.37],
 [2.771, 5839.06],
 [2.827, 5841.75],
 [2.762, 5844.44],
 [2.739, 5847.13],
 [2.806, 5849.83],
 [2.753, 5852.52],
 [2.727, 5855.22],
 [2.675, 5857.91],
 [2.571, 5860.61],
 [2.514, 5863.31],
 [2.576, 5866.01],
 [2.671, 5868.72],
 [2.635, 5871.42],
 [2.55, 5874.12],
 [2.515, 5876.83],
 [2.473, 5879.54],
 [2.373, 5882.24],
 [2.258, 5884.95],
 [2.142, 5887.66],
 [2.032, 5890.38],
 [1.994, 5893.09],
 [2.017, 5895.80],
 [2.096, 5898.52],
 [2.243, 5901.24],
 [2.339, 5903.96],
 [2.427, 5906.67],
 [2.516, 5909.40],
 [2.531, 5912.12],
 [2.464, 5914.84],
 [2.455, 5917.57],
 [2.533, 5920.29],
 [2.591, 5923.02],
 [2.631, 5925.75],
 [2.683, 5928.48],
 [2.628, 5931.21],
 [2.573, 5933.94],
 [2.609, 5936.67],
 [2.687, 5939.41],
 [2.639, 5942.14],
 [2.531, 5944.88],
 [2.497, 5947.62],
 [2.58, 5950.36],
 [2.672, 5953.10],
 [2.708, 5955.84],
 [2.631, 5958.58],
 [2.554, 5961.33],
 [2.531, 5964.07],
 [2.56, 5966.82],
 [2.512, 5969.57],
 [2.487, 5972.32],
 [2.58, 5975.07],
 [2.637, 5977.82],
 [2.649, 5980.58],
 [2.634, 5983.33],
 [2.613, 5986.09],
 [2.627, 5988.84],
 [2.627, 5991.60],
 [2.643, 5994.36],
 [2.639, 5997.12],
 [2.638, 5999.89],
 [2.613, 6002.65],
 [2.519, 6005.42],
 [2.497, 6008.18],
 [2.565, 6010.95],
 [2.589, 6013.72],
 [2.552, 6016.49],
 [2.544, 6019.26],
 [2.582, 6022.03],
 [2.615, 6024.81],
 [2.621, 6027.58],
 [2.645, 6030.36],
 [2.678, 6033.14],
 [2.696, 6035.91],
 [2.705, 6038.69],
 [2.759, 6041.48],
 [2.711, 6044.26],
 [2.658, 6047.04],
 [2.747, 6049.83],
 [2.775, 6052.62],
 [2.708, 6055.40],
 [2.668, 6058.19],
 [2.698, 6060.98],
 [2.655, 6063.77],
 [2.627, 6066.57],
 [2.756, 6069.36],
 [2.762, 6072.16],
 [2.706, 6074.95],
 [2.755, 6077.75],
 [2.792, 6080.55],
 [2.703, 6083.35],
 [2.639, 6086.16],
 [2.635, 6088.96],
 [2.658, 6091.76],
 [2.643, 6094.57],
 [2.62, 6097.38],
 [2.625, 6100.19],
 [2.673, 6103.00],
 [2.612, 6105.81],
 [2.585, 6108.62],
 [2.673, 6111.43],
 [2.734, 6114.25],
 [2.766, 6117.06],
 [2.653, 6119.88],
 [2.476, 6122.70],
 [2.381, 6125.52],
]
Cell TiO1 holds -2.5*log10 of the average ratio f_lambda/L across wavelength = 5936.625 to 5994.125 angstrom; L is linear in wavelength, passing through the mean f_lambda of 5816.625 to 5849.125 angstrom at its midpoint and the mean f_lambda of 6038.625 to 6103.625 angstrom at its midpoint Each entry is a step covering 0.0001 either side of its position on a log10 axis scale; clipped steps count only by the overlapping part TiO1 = 0.06 mag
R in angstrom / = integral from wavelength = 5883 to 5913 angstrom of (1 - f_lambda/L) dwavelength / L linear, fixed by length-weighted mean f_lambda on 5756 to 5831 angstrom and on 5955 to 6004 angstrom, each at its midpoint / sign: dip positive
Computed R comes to 4.7 angstrom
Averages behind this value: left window 2.72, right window 2.6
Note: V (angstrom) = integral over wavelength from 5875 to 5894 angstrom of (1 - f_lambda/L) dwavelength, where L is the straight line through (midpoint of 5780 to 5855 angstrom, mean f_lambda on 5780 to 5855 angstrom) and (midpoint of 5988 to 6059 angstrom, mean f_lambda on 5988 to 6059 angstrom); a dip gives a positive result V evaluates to 3.1 angstrom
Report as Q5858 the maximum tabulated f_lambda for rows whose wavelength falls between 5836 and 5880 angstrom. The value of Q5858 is 2.827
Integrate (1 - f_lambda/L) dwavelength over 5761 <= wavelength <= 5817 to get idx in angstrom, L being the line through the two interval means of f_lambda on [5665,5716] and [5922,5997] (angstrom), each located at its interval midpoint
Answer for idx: -1.95 angstrom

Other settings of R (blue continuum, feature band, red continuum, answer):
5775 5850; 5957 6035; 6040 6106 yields 3.2 angstrom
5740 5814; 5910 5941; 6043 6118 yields 1.3 angstrom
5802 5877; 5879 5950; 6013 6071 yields 7.3 angstrom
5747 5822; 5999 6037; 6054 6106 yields 1.3 angstrom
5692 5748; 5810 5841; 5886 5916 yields -4.5 angstrom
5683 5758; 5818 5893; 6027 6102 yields 1.4 angstrom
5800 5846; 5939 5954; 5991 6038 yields 0.4 angstrom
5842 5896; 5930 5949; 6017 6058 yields -0.1 angstrom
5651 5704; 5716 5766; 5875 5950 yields -3.1 angstrom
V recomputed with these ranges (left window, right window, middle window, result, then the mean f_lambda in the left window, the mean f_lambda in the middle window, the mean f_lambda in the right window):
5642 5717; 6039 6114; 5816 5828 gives -0.86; 2.58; 2.81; 2.69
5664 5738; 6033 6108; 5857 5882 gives 0.88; 2.63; 2.56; 2.69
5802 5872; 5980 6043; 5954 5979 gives 0.66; 2.73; 2.58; 2.62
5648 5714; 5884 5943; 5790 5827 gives -3.90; 2.58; 2.75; 2.41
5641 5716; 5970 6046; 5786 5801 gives -0.60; 2.58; 2.7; 2.62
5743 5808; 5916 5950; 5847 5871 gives -0.24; 2.7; 2.66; 2.59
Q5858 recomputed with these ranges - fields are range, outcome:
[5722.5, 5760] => 2.872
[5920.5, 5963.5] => 2.708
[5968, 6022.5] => 2.649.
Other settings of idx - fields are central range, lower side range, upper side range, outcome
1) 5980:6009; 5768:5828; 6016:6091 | 0.9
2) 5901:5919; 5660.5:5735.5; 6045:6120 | 1.5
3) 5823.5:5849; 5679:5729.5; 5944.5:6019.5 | -1.9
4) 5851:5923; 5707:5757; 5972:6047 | 5.9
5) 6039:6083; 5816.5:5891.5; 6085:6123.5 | -1.2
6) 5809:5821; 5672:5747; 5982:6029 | -0.3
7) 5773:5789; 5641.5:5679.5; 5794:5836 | 0.6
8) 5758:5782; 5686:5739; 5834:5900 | -0.8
